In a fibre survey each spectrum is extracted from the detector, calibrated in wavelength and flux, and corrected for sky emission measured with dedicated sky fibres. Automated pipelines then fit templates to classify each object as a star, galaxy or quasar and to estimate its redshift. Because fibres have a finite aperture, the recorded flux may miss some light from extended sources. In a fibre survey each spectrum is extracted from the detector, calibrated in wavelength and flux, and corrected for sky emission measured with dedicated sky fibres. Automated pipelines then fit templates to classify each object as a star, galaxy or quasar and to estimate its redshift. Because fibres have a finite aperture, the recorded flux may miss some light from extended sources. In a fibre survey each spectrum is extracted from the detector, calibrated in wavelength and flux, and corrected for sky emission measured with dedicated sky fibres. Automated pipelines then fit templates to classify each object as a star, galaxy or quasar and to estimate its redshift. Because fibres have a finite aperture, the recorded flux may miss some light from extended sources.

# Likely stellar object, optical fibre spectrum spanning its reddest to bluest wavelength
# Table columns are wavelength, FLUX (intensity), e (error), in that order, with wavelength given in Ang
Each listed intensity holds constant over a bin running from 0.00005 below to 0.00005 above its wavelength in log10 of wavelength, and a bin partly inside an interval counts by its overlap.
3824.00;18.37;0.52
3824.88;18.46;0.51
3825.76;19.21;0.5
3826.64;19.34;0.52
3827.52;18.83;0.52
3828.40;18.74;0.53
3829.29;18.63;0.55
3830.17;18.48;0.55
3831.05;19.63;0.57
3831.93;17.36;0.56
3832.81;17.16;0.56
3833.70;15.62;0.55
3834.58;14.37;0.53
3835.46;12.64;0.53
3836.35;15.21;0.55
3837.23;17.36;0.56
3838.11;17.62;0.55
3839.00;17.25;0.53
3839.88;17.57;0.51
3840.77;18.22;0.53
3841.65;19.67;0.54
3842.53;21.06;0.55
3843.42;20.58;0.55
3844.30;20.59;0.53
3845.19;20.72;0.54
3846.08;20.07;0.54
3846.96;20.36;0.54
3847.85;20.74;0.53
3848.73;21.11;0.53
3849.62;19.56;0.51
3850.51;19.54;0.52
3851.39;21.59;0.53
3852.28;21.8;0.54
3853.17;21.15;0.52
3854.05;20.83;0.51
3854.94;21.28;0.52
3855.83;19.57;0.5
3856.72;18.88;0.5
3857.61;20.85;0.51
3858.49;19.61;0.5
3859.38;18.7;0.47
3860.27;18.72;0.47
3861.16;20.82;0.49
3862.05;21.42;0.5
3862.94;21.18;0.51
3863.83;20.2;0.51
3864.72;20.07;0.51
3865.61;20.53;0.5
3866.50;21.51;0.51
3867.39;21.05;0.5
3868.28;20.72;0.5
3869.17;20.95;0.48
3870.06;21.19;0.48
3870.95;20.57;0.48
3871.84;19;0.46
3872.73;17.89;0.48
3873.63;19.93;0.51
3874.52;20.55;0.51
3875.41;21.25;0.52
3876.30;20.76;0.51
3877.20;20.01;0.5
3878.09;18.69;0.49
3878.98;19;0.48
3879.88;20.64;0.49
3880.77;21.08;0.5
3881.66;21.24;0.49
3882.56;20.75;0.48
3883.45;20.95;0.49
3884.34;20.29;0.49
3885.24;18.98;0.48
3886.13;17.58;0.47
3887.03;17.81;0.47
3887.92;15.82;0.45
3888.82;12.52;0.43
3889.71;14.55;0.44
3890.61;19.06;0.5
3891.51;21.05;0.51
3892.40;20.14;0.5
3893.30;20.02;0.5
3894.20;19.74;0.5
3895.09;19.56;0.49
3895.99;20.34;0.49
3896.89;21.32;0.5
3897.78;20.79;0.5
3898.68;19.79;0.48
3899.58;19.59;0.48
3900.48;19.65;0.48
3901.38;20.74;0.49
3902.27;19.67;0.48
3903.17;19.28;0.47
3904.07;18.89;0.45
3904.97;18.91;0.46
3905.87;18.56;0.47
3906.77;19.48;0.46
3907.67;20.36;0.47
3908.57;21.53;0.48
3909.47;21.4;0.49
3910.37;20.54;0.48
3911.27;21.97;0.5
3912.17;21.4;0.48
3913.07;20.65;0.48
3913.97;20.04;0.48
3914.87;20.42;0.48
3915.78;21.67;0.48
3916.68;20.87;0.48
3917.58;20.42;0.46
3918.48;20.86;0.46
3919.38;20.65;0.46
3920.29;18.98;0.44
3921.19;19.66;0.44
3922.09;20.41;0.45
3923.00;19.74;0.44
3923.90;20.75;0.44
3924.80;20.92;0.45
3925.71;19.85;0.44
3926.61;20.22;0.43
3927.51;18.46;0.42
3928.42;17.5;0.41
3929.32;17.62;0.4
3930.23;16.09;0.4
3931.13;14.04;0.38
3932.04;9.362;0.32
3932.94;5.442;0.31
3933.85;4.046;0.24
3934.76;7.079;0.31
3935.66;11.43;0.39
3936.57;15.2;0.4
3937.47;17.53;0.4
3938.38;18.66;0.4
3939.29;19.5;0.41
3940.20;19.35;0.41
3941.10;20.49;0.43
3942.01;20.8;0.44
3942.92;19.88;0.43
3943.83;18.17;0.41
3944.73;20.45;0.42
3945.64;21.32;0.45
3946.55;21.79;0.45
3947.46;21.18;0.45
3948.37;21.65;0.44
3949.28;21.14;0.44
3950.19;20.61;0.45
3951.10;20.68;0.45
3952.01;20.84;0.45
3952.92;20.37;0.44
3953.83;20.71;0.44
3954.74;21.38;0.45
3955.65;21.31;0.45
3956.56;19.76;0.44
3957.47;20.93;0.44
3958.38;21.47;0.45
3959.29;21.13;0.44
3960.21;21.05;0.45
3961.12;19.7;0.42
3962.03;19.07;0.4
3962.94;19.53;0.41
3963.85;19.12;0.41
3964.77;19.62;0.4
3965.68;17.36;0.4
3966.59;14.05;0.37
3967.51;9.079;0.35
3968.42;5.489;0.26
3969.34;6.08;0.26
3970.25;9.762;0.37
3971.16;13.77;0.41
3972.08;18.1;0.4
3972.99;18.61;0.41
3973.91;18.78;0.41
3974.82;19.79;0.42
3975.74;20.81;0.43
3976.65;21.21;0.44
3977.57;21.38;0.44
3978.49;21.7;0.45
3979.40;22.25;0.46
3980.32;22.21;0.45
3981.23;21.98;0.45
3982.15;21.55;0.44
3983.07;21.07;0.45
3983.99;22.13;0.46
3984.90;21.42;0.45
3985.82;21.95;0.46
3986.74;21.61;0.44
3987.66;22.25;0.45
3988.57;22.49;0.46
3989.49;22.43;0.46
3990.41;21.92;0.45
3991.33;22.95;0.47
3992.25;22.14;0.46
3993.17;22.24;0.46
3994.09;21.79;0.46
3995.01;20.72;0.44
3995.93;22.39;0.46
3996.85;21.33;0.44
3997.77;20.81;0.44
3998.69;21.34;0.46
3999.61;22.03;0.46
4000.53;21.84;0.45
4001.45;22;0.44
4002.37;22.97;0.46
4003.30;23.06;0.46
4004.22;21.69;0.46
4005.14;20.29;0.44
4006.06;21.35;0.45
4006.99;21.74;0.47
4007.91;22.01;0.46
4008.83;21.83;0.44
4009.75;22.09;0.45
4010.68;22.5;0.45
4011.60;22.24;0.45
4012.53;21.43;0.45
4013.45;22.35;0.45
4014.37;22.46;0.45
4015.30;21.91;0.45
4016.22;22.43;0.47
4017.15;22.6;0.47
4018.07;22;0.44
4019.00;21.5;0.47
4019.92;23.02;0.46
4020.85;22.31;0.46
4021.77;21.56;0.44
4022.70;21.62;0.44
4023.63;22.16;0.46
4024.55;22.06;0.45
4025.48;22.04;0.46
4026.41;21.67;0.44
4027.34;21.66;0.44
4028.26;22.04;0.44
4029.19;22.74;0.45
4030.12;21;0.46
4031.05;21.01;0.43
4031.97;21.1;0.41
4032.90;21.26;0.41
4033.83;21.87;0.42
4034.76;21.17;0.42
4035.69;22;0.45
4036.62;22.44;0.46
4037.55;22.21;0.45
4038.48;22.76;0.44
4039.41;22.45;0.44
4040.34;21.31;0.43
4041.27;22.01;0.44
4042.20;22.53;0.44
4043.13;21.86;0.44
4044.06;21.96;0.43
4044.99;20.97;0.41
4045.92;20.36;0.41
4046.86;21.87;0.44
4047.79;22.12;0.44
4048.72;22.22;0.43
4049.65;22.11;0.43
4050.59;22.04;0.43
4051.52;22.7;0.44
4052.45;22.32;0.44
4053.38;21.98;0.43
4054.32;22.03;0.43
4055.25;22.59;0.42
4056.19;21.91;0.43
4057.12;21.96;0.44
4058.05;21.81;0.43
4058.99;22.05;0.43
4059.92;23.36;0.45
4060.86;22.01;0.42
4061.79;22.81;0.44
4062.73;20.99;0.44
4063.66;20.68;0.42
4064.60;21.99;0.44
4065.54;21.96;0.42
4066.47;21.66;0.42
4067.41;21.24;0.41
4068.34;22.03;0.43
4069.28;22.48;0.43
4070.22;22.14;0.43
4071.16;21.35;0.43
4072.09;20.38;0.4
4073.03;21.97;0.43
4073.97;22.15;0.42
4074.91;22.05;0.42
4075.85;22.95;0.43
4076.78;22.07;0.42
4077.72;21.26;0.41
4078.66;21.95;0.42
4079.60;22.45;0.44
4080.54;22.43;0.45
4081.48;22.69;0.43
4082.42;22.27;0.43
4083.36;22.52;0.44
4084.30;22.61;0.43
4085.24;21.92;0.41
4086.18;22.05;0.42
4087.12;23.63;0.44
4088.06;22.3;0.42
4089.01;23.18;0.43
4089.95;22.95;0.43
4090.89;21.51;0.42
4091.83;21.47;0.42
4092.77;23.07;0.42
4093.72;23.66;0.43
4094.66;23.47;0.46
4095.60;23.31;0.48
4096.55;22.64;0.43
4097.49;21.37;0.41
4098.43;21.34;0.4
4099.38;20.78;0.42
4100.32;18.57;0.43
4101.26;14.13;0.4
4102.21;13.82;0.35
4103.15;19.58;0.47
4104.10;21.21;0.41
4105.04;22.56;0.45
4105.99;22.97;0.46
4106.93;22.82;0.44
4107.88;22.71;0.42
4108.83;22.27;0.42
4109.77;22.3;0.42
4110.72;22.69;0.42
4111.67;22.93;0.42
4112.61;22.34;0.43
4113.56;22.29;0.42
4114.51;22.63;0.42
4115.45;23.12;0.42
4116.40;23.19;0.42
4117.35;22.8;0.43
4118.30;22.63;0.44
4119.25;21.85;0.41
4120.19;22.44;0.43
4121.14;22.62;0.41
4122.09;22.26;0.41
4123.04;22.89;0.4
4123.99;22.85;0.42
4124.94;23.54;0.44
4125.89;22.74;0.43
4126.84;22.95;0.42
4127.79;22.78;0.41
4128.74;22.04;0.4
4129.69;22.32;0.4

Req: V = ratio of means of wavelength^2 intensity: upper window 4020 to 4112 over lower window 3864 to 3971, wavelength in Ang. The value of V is 1.25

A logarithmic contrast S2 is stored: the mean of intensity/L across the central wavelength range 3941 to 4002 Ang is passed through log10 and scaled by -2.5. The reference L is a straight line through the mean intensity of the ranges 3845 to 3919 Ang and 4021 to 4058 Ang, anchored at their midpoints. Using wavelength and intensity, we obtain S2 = 0.06 mag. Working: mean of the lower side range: 20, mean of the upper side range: 21.9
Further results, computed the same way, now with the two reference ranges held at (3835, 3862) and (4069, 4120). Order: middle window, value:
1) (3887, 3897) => 0.08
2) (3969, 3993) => 0.04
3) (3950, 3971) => 0.16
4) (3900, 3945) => 0.10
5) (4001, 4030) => -0.04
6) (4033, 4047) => -0.02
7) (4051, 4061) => -0.04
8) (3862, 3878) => -0.04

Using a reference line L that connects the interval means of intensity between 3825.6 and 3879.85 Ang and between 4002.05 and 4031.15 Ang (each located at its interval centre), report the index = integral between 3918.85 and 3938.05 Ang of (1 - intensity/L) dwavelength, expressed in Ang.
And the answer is 4.3 Ang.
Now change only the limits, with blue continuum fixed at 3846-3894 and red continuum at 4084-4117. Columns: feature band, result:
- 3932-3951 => 3.1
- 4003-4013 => -0.4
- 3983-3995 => -0.7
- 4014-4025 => -0.5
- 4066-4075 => -0.1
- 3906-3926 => -0.3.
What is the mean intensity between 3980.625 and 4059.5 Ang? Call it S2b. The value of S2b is 21.9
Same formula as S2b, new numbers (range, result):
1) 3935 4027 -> 20.3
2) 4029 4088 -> 22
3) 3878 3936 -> 18.6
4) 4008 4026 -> 22.1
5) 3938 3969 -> 19.3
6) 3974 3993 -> 21.7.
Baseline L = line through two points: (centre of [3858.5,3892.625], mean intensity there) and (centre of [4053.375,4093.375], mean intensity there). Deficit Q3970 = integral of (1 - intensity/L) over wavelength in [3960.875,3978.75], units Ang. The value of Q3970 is 3.7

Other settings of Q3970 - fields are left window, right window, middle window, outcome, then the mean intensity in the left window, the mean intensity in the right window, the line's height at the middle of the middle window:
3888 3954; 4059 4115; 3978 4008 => -2.6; 18.9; 21.9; 20.2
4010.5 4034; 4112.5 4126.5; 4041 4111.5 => 1.6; 21.9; 22.7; 22.4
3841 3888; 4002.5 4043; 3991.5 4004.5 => -0.1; 20.2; 21.9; 21.7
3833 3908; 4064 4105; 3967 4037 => -0.1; 19.5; 21.6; 20.8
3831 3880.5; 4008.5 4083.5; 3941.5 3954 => 0.0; 19.6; 22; 20.7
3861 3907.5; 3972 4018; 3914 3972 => 8.0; 19.7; 21.7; 20.8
